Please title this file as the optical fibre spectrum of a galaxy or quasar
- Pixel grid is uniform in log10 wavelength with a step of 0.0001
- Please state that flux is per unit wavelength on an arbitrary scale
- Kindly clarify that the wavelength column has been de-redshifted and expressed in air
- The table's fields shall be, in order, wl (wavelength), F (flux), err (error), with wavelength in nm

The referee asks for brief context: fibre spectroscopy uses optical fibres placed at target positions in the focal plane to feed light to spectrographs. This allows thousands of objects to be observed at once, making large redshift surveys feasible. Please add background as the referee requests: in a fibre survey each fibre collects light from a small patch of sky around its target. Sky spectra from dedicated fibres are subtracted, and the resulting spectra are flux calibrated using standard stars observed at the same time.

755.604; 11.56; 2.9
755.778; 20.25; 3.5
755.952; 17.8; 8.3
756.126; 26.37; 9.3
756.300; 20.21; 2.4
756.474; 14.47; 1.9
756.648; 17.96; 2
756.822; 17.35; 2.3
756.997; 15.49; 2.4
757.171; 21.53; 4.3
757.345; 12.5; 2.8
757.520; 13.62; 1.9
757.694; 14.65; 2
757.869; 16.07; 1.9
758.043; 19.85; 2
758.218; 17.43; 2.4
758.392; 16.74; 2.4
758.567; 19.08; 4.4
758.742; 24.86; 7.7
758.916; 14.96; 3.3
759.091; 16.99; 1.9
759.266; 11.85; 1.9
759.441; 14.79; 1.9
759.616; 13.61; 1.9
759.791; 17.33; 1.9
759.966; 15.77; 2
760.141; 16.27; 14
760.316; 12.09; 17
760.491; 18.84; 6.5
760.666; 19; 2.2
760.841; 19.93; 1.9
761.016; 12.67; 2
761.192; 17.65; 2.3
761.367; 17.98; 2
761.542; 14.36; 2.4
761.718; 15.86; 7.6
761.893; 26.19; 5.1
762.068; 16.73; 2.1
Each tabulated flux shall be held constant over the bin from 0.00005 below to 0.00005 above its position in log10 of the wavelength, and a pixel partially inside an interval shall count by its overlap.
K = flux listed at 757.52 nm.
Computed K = 13.62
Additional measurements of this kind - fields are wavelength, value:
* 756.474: 14.47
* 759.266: 11.85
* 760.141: 16.27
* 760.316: 12.09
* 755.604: 11.56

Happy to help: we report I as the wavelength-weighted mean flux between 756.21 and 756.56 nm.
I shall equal 17.4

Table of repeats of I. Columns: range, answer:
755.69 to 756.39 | 21.1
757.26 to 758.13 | 15.3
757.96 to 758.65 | 18.3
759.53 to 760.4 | 15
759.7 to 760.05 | 16.5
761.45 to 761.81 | 15.3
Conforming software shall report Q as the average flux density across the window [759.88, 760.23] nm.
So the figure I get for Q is 16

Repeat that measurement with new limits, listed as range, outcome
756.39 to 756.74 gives 16.3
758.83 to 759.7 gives 14.4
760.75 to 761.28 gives 16.8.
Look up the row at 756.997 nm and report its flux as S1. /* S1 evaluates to 15.49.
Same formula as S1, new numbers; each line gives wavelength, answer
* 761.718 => 15.86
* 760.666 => 19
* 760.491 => 18.84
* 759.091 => 16.99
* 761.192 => 17.65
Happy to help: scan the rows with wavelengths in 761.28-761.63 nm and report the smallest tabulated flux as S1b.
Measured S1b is 14.36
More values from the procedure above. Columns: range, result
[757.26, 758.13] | 12.5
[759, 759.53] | 11.85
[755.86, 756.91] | 14.47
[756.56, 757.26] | 15.49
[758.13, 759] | 14.96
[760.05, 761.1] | 12.09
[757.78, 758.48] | 16.07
